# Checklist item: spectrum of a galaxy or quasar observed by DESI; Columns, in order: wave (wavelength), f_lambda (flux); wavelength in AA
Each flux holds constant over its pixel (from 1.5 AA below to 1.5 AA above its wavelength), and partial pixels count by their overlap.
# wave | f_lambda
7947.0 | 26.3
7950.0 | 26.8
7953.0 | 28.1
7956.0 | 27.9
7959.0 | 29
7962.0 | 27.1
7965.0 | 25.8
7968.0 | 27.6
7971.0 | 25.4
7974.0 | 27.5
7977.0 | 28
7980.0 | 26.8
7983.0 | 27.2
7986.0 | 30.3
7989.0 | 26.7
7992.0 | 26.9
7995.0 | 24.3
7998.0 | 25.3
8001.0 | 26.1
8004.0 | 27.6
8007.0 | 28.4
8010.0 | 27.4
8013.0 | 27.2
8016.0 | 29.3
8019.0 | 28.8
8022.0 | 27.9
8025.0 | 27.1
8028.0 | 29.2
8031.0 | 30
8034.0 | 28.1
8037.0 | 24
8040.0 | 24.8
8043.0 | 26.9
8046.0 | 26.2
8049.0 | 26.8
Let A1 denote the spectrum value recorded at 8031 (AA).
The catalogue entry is 30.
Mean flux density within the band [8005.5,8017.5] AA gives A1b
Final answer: 28.1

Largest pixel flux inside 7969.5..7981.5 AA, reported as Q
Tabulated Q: 28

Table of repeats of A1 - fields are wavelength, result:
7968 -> 27.6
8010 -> 27.4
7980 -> 26.8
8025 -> 27.1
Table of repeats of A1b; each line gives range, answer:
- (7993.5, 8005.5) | 25.8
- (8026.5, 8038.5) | 27.8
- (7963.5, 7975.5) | 26.6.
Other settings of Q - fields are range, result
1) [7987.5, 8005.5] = 27.6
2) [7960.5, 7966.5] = 27.1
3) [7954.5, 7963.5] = 29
